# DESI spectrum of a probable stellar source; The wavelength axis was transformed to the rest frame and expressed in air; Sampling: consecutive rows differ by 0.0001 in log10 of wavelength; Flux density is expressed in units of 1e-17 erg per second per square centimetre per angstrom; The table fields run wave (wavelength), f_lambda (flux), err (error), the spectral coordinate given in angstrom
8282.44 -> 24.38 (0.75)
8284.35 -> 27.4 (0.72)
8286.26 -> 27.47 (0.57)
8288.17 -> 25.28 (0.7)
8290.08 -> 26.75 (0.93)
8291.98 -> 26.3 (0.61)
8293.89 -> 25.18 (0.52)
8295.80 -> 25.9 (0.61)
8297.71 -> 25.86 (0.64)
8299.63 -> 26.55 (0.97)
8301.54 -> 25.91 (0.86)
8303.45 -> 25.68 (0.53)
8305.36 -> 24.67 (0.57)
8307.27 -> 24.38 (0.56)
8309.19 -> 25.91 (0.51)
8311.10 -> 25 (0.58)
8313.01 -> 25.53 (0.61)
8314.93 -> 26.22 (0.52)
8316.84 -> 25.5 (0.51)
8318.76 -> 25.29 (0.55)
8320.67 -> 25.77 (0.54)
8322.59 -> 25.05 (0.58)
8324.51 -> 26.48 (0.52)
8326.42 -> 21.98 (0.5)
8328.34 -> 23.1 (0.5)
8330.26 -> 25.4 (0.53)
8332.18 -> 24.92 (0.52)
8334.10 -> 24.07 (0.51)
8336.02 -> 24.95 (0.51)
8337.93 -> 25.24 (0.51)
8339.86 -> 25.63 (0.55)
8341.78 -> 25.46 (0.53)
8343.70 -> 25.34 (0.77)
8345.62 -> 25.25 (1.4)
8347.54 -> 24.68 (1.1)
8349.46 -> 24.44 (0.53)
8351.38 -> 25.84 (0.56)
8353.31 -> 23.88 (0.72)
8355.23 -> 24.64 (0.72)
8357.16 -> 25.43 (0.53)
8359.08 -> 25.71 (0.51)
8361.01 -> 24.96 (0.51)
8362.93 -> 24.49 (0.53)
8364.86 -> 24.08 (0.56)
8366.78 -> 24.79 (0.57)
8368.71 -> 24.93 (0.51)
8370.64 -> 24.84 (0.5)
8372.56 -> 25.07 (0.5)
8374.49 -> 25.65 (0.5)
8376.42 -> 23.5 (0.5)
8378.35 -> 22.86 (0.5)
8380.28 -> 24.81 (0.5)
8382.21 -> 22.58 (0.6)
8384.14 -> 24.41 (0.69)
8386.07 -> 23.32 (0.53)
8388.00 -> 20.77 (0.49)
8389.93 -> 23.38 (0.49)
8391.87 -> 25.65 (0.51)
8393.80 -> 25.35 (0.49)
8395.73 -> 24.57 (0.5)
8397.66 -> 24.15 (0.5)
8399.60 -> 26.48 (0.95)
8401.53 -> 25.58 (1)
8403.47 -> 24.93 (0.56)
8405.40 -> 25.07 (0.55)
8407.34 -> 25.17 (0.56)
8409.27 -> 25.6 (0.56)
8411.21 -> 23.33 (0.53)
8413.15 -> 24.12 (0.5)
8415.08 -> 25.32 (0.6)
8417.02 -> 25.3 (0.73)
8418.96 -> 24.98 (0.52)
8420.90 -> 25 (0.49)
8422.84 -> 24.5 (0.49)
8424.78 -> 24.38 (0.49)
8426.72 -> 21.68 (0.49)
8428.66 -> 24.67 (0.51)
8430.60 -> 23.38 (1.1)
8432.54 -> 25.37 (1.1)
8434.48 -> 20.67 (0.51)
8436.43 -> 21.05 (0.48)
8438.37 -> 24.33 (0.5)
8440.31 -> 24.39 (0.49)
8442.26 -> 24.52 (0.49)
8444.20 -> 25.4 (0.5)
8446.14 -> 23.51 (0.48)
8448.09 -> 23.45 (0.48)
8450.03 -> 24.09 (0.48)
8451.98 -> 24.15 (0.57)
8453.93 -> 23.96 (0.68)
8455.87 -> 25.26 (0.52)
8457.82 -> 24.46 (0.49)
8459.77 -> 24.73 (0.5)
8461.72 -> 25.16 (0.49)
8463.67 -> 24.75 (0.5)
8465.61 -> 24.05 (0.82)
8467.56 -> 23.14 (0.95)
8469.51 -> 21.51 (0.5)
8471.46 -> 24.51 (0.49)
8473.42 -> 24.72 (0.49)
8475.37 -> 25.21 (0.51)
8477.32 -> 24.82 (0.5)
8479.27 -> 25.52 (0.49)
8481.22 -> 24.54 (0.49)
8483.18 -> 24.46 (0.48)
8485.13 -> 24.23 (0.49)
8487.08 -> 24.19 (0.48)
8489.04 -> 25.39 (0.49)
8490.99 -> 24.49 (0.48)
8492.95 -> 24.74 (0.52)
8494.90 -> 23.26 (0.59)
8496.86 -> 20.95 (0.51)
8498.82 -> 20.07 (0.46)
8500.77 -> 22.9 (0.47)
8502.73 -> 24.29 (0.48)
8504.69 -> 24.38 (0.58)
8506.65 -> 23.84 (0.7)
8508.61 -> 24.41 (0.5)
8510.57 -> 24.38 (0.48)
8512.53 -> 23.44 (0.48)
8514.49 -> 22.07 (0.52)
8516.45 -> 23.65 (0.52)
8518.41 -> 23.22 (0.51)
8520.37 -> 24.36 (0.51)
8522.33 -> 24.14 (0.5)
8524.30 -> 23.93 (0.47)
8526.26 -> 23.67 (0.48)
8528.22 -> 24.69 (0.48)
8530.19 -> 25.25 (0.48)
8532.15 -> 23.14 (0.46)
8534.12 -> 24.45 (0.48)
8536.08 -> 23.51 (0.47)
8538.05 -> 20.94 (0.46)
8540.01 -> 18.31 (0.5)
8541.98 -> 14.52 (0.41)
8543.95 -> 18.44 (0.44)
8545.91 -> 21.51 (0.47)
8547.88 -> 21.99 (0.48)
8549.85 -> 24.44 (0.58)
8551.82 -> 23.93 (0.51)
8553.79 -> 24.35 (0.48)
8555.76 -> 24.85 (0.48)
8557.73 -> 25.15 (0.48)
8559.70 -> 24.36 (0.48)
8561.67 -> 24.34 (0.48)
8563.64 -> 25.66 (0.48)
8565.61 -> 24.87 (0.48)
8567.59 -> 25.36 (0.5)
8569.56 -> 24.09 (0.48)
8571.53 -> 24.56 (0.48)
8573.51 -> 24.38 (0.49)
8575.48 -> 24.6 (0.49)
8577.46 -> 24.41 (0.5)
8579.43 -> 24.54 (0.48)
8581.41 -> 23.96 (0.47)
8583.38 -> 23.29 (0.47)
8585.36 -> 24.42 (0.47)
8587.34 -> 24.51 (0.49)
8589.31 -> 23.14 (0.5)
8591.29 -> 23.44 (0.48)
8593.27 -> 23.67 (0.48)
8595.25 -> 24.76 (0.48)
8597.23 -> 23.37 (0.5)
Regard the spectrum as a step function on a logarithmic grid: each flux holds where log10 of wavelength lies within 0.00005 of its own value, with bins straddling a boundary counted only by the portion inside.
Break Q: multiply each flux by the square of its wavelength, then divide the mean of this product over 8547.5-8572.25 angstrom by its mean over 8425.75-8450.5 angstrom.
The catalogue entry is 1.07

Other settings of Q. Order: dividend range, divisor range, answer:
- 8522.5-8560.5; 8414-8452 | 0.97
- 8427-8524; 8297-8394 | 0.99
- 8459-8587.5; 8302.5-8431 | 1.00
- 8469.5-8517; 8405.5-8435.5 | 1.00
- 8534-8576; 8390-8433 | 0.97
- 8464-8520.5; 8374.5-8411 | 1.00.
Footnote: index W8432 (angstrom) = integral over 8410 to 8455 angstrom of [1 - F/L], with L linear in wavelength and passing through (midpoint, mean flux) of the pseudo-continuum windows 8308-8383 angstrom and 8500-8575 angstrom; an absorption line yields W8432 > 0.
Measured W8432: 0.40 angstrom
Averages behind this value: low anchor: 24.9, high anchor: 23.4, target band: 24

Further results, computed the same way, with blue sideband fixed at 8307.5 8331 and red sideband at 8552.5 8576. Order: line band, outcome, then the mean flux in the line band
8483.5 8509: 1.2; 23.6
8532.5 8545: 2.3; 20.2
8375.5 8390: 1.0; 23.2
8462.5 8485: 0.5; 24.3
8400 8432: 0.4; 24.6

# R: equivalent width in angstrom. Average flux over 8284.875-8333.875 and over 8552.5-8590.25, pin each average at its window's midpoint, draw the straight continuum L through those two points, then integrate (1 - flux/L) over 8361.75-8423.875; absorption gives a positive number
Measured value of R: 1.5 angstrom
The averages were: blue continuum 25.4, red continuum 24.5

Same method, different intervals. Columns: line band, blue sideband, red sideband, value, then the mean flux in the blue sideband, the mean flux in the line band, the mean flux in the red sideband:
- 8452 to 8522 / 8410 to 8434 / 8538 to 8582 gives -0.6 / 24.3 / 24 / 23.2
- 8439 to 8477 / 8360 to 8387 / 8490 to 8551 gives -1.3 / 24.3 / 24.3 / 22.8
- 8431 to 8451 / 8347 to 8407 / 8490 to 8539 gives 0.3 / 24.5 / 23.7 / 23.5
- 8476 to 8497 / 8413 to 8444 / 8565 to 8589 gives -0.2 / 24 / 24.4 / 24.4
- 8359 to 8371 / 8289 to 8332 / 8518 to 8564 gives 0.0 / 25.4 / 24.8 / 23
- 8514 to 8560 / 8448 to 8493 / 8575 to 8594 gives 2.5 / 24.4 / 22.9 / 24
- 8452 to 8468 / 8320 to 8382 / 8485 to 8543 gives -0.5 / 24.8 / 24.5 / 23.1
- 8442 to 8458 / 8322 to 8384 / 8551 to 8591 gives 0.2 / 24.7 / 24.3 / 24.4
